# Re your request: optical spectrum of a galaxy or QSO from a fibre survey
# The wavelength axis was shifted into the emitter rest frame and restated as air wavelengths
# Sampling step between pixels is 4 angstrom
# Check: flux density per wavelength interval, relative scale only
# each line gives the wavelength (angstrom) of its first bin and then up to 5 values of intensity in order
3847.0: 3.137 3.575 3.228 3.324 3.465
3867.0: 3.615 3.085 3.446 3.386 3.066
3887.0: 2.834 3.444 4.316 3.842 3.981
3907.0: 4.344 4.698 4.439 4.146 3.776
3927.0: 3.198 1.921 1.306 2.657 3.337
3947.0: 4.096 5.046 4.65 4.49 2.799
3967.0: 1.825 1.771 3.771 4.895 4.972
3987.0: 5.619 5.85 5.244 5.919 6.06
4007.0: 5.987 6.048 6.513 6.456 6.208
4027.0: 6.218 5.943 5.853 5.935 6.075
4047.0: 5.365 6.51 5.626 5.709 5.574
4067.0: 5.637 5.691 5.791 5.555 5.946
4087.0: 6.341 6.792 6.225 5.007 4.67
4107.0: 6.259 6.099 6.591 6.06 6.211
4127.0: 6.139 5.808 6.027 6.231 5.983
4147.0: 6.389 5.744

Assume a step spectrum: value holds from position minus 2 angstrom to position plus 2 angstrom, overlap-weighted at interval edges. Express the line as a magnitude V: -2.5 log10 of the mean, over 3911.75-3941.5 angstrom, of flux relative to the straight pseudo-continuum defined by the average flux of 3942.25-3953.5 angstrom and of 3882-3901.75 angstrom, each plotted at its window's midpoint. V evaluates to 0.253 mag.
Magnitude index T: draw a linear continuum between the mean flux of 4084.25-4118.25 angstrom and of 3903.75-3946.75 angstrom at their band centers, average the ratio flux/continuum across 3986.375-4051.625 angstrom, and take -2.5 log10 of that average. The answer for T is -0.24 mag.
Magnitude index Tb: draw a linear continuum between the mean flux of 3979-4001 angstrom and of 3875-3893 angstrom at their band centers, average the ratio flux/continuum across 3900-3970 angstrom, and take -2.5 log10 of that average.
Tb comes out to 0.19 mag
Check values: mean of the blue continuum 3.21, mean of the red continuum 5.46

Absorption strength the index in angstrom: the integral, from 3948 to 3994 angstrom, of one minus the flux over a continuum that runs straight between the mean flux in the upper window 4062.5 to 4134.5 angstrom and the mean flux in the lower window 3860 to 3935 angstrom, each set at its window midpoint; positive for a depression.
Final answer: 2.6 angstrom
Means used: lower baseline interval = 3.55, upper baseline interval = 5.92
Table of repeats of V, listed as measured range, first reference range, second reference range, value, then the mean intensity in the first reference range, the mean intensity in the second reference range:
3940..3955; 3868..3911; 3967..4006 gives 0.050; 3.63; 4.77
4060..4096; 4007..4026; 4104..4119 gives 0.048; 6.27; 6.17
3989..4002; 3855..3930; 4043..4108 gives -0.173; 3.65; 5.8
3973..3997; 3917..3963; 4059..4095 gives -0.178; 3.48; 5.92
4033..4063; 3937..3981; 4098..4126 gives -0.189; 3.58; 5.88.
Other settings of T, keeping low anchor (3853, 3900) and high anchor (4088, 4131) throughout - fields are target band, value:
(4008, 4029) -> -0.25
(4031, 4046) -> -0.14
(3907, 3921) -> -0.16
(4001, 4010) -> -0.24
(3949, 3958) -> -0.13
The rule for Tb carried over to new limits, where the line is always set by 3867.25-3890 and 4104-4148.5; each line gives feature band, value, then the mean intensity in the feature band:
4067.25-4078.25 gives -0.04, 5.7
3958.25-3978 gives 0.41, 2.93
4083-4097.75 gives -0.11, 6.31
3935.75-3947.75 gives 0.28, 3.07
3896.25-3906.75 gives -0.15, 4.01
